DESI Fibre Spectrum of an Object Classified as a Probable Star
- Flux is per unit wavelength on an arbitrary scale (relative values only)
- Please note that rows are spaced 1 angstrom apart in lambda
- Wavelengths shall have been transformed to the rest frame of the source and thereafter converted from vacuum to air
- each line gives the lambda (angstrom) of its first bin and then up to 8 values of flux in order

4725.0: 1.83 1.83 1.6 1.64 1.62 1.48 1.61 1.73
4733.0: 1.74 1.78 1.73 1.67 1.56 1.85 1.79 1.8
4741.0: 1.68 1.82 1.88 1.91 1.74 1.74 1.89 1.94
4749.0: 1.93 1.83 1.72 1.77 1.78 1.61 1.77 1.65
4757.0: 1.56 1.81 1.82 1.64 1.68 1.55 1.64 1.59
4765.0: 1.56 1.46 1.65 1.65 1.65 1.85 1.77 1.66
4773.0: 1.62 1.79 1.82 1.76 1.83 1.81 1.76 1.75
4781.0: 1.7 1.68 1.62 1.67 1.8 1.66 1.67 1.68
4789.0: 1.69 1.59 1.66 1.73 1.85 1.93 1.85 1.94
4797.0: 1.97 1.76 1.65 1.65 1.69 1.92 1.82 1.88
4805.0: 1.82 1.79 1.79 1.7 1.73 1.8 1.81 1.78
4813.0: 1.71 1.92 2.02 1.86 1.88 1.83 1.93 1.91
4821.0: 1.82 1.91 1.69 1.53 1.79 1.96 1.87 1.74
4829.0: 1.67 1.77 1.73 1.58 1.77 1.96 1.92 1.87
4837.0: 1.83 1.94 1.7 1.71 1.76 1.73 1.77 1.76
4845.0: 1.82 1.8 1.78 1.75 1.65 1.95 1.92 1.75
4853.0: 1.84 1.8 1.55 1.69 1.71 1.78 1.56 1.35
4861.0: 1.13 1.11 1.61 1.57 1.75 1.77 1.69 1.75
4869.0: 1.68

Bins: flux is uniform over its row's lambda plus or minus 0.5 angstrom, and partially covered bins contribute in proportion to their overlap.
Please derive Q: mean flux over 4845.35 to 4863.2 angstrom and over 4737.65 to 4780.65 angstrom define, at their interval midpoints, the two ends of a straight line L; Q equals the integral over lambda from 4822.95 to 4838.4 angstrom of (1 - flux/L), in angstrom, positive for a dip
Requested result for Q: -1.1 angstrom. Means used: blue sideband 1.74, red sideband 1.65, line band 1.79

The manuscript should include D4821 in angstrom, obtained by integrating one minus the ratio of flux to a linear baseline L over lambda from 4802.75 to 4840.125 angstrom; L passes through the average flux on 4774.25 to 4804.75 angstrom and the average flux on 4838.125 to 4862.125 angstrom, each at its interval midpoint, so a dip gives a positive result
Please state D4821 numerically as -1.8 angstrom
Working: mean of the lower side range 1.76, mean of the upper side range 1.7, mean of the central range 1.81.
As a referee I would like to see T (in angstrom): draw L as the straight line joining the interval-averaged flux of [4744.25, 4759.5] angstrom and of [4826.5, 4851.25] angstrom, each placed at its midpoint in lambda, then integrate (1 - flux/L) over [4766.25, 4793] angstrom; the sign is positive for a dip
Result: 1.0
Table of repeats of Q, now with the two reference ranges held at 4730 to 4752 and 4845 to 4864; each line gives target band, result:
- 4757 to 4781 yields 0.61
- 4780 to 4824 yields -1.91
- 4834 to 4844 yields -0.83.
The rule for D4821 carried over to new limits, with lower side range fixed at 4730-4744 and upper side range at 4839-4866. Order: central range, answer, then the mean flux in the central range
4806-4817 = -0.7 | 1.81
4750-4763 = 0.2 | 1.7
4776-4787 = -0.1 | 1.73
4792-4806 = -0.9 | 1.82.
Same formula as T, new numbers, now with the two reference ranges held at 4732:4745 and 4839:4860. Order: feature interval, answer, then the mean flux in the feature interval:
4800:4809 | -0.19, 1.79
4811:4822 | -0.73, 1.87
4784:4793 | 0.32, 1.69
